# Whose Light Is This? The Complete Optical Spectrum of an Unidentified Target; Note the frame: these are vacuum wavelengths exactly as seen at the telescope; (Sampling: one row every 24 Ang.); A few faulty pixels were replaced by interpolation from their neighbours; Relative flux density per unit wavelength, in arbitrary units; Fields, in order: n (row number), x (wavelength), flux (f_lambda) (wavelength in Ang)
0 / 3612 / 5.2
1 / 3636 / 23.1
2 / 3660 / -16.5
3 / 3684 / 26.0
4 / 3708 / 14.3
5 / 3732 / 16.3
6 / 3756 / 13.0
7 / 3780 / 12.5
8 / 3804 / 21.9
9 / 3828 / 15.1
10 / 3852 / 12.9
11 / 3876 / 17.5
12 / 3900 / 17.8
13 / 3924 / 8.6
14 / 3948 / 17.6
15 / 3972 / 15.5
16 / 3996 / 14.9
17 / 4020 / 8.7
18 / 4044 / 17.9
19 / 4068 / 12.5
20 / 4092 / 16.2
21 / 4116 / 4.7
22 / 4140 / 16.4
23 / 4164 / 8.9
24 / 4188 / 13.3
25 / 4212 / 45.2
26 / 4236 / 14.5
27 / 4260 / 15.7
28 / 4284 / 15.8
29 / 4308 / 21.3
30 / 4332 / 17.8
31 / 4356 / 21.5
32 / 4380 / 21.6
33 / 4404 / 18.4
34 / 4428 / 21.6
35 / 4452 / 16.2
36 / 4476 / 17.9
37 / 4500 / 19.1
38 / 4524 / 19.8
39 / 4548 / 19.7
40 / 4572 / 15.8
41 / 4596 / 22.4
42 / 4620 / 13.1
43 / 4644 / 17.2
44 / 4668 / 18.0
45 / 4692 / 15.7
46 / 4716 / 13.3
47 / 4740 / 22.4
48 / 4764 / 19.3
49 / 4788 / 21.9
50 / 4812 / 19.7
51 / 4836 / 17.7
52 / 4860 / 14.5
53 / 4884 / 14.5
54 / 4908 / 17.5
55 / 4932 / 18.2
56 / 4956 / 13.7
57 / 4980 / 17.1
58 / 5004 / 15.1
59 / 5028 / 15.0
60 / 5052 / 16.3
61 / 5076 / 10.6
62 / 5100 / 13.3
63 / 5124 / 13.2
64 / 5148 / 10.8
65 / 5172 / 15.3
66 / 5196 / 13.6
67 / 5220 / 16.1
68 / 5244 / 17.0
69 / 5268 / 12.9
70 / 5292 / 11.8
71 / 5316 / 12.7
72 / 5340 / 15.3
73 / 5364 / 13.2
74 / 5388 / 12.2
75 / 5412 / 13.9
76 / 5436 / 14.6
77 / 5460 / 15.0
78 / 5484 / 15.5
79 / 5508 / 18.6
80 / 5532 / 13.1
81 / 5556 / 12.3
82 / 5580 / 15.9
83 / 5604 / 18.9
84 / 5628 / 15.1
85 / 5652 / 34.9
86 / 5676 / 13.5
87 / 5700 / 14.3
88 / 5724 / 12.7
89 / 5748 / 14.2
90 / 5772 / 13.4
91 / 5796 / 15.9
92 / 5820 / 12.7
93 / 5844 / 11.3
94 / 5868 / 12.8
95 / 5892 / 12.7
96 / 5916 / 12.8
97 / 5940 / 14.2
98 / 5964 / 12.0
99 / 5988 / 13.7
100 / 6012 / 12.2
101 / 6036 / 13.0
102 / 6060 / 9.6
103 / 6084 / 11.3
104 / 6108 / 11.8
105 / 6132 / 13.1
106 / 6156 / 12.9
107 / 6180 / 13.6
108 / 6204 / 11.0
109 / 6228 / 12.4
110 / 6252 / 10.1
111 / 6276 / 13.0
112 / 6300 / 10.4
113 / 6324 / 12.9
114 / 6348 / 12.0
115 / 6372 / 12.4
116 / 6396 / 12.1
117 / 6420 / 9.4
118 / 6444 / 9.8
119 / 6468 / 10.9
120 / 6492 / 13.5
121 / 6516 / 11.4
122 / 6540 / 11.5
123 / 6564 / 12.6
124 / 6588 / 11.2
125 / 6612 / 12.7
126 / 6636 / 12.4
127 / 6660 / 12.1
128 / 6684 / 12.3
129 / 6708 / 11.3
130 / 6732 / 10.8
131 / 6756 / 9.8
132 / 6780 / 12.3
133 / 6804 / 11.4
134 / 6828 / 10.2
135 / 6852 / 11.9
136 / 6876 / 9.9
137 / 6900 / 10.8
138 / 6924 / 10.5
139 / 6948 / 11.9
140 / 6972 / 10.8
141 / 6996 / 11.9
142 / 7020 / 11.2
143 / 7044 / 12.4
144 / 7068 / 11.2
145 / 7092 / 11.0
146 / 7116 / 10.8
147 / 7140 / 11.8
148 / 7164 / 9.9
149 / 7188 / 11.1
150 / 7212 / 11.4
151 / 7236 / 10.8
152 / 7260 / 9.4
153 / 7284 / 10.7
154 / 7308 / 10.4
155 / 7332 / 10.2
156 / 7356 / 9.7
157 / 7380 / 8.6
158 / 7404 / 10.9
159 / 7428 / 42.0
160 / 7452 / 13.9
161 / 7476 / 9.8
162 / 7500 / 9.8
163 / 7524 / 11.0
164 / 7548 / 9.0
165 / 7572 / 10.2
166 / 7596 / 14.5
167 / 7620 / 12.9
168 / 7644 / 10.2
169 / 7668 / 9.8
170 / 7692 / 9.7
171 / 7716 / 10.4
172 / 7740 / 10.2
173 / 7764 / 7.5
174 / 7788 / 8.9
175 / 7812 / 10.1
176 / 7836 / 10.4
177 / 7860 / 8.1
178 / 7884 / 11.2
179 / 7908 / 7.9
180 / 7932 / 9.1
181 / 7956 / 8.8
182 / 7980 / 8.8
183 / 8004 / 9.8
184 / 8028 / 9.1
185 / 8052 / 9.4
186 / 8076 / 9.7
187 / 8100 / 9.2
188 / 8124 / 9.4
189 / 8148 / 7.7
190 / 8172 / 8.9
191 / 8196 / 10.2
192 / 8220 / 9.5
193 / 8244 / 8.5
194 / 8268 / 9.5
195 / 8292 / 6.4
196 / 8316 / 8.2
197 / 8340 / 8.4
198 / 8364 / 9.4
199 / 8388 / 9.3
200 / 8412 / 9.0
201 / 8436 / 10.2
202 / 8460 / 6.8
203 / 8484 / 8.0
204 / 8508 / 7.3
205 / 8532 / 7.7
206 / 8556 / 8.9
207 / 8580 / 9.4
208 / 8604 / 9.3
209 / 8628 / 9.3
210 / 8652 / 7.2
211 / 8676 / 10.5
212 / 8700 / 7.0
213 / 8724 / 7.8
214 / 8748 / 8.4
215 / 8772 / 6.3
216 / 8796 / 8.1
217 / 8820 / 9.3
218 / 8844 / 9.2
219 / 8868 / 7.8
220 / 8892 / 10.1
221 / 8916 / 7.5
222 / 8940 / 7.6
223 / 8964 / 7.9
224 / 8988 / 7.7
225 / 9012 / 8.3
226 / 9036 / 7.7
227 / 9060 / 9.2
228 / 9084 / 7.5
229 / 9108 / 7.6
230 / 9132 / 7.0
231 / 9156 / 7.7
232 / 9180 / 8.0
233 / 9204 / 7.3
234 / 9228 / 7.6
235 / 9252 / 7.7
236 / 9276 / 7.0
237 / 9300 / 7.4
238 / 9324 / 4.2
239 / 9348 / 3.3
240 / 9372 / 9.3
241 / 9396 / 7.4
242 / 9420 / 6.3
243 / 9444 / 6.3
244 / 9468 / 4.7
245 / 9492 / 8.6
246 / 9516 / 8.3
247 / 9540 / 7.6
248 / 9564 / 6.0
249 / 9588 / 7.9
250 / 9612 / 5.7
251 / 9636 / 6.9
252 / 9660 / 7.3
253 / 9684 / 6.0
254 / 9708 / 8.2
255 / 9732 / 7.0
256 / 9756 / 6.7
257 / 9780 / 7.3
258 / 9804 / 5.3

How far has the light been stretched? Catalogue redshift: 0.130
